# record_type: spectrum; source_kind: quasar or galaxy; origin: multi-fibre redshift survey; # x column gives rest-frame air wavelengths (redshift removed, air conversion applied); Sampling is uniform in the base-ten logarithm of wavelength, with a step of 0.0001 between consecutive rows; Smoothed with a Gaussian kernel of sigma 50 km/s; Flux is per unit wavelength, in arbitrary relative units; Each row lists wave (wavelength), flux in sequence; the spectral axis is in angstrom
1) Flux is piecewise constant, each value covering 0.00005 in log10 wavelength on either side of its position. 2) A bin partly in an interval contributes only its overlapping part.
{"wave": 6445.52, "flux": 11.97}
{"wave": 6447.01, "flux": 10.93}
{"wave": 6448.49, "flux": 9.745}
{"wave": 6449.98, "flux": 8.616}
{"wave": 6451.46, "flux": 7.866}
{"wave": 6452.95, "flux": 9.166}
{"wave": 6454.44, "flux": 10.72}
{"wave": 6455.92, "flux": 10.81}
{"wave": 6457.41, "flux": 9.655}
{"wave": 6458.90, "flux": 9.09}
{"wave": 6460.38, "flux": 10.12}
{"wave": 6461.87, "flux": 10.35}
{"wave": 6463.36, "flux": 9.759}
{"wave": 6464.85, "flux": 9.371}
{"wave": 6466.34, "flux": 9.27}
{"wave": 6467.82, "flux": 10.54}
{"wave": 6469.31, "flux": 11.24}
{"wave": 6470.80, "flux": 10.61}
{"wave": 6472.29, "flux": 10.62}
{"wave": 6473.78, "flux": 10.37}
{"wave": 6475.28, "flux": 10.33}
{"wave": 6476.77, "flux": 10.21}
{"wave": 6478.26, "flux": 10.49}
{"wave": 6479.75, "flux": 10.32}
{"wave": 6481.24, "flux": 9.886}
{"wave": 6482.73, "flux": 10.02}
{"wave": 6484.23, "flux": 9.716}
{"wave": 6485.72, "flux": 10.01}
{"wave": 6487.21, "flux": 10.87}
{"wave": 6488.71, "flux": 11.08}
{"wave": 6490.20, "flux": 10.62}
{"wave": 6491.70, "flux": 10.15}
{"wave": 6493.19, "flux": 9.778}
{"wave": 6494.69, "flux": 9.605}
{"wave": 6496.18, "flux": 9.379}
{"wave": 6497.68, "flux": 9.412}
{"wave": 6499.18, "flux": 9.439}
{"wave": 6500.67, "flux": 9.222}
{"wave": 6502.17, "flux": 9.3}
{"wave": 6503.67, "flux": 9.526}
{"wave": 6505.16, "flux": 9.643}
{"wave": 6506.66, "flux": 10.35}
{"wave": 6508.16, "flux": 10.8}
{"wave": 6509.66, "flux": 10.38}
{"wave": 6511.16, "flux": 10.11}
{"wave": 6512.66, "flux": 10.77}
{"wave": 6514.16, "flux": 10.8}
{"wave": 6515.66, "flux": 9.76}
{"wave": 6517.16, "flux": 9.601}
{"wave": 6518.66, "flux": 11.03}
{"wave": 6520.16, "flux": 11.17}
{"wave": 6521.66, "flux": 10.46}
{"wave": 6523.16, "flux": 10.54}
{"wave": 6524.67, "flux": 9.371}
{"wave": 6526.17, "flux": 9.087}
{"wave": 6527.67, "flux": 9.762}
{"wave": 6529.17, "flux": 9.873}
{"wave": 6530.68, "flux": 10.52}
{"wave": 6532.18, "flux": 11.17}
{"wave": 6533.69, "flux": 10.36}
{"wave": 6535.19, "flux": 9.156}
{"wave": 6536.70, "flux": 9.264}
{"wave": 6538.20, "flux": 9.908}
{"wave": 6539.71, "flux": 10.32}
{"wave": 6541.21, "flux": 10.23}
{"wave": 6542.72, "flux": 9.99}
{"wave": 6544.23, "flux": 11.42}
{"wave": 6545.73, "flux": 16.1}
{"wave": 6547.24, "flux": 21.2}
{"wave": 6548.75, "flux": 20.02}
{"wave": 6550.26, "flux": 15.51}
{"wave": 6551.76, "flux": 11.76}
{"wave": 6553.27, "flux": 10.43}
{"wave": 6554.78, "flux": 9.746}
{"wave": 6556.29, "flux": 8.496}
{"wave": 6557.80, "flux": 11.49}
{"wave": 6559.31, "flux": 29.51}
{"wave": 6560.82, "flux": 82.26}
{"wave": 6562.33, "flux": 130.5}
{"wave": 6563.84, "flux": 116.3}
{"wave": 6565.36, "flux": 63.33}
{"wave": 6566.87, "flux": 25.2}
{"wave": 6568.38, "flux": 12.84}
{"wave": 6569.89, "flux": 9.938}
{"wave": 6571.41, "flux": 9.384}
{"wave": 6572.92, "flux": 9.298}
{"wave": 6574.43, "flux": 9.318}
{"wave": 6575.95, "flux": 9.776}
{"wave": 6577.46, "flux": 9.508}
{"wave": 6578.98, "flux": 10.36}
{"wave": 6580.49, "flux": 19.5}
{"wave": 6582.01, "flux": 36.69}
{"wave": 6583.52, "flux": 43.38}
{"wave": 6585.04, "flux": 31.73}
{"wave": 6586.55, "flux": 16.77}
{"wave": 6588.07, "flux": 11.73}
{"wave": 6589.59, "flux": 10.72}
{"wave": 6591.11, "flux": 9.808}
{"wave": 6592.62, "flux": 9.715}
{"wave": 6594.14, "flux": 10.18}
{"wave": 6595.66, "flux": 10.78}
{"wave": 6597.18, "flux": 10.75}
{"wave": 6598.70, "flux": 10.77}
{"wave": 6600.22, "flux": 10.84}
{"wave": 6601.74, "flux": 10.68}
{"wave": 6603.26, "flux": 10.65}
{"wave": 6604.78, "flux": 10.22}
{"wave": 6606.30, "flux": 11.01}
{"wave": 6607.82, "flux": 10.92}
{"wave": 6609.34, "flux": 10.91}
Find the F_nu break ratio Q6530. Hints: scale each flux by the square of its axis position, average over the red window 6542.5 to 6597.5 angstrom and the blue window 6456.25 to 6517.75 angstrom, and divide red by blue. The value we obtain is 2.5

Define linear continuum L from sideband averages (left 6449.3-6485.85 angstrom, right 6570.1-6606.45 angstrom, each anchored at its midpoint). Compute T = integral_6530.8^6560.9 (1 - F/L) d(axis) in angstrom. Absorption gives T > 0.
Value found -4.54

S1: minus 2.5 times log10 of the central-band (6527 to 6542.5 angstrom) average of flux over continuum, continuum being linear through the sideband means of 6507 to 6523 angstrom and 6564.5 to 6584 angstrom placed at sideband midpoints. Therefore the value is 0.35 mag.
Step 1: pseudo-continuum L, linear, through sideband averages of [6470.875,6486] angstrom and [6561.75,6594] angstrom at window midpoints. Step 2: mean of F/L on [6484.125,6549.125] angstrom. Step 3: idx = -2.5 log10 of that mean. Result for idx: 0.48 mag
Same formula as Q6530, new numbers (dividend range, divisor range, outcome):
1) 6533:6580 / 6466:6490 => 2.34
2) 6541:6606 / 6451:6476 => 2.30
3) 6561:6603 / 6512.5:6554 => 2.25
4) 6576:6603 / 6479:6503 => 1.64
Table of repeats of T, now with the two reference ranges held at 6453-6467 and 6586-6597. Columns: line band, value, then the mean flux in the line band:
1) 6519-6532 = 0.5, 10.2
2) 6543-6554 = -4.3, 15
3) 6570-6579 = 1.2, 9.56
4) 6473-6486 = -0.1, 10.2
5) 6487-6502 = 0.5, 9.89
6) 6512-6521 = -0.1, 10.5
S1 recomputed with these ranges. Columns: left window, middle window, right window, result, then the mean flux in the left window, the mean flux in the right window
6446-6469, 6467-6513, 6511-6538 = -0.02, 9.79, 10.2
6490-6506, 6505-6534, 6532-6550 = 0.08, 9.61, 12.6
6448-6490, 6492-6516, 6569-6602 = 0.16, 10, 14.7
